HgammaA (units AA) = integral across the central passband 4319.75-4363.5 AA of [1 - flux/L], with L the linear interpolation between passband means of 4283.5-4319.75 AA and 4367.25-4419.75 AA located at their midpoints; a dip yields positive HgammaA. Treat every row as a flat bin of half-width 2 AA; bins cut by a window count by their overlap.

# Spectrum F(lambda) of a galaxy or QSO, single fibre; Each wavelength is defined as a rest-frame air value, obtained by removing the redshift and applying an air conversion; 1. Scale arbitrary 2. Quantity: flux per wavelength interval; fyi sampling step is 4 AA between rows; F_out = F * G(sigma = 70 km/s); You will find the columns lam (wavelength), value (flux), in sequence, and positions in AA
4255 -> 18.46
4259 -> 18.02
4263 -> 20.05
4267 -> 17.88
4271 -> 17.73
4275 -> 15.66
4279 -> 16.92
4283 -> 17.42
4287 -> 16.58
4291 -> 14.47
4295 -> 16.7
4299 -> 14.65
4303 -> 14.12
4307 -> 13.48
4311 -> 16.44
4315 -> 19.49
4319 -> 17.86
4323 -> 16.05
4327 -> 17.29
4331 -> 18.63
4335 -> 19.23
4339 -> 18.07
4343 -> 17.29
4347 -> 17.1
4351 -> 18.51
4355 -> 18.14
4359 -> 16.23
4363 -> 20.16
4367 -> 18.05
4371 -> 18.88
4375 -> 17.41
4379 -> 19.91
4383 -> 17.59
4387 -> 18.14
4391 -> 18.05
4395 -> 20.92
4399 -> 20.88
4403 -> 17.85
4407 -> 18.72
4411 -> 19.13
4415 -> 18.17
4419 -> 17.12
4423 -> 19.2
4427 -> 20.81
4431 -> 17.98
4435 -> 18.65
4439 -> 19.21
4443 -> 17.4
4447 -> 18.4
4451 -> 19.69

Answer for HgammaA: -1.7 AA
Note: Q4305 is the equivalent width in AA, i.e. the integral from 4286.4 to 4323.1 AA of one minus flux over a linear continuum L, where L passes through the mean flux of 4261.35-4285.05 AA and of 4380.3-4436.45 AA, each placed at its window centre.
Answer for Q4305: 3.9 AA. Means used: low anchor 17.6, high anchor 18.8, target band 16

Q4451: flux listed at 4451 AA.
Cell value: 19.69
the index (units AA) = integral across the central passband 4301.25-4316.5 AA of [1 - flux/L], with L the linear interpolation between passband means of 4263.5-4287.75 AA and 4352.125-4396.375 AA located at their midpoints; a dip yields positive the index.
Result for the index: 1.6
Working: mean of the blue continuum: 17.2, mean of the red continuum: 18.5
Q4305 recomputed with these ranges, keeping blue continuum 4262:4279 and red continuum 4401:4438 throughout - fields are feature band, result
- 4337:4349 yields 0.4 AA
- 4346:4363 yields 0.3 AA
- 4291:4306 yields 2.4 AA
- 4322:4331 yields 0.4 AA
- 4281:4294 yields 1.1 AA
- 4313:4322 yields -0.2 AA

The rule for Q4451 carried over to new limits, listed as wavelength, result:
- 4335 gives 19.23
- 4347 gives 17.1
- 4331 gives 18.63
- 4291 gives 14.47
